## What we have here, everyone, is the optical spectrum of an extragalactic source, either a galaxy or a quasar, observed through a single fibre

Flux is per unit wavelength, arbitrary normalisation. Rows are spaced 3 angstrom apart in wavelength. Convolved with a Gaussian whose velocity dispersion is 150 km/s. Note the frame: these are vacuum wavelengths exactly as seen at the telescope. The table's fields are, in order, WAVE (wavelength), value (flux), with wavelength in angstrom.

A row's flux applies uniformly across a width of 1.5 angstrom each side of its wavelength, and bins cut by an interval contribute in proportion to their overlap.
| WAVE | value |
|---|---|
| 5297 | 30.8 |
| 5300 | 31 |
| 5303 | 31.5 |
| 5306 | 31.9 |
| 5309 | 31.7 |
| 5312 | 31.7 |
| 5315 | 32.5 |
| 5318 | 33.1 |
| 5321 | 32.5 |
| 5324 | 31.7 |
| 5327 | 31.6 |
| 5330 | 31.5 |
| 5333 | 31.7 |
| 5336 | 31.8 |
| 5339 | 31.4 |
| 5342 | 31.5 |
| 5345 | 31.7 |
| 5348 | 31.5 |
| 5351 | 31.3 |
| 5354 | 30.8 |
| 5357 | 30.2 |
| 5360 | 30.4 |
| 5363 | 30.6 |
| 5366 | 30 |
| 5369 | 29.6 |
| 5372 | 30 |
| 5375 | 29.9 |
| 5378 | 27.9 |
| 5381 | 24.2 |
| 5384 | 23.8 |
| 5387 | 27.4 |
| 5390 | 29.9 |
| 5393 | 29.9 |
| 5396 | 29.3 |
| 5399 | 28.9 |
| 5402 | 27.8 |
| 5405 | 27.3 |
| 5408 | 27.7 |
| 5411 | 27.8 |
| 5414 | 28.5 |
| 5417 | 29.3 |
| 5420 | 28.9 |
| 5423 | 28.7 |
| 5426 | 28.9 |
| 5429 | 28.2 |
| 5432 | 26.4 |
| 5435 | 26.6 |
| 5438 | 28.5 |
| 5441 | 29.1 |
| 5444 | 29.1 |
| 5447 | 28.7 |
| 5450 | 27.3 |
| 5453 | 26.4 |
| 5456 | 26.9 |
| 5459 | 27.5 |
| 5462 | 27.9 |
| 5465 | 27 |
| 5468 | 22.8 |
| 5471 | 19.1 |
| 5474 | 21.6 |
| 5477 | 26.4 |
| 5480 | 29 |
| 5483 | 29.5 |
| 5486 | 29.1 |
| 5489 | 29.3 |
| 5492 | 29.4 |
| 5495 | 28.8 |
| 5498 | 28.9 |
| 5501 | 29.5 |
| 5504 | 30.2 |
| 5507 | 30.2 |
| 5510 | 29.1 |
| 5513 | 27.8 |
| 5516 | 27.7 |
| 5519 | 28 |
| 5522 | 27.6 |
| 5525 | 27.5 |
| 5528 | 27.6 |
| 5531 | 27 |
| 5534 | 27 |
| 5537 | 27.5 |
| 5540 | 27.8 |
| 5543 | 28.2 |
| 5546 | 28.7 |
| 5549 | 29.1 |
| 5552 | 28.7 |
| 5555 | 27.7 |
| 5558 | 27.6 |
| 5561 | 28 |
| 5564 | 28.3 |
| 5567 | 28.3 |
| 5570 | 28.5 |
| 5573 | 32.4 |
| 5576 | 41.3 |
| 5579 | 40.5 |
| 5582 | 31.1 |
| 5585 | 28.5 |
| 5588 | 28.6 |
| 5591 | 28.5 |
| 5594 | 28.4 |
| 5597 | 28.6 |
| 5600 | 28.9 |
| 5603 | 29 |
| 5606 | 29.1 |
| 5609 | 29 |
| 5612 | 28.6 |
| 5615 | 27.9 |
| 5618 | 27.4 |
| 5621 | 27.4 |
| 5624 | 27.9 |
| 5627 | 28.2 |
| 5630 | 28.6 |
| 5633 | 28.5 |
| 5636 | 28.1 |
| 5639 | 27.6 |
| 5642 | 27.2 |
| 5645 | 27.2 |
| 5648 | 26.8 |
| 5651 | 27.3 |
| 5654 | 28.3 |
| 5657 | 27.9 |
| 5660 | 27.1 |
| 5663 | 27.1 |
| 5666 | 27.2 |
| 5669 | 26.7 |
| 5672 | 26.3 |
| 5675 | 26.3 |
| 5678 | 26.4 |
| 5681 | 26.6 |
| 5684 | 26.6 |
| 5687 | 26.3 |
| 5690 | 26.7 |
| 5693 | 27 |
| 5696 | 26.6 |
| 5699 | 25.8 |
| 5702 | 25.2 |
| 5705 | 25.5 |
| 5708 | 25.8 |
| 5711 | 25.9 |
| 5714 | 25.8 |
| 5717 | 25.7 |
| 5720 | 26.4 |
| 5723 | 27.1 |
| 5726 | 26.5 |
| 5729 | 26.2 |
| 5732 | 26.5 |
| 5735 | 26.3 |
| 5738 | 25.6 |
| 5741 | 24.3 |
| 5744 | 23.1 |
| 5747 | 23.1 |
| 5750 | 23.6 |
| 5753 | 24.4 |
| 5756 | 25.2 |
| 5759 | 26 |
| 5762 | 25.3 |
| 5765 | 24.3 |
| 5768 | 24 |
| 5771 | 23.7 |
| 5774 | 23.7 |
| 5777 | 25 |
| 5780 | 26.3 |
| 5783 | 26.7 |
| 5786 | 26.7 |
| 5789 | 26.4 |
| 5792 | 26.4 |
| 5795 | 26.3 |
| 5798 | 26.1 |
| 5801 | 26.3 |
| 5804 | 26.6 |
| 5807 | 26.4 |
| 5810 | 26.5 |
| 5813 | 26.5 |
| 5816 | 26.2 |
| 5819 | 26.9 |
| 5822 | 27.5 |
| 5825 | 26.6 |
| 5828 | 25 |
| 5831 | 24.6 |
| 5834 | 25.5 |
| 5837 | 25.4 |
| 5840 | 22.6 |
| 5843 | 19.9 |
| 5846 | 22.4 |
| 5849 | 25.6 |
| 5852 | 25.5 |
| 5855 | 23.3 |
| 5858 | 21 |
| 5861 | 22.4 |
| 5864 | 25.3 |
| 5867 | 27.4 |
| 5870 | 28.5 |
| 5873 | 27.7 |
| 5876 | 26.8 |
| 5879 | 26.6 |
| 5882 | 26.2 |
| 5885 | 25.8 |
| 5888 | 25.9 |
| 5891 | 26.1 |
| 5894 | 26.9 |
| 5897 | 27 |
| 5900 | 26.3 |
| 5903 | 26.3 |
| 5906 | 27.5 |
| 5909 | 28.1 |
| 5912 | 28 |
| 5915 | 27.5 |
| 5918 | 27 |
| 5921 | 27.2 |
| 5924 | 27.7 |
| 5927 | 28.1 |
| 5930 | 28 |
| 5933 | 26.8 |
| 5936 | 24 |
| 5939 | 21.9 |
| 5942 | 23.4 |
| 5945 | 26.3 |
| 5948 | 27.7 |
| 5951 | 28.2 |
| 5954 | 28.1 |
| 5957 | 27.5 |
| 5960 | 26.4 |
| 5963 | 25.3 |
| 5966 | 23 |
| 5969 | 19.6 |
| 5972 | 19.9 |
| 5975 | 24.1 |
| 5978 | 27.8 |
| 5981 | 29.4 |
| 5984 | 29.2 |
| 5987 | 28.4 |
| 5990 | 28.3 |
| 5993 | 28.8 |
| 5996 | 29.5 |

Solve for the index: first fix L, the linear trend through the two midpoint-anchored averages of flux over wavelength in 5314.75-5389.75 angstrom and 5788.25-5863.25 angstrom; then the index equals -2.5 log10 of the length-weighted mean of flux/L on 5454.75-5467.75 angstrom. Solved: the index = 0.086 mag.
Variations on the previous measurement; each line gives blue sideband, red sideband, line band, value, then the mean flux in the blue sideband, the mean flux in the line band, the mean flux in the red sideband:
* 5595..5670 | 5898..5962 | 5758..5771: 0.112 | 27.9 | 24.7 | 26.8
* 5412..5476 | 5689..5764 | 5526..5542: -0.034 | 27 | 27.4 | 25.6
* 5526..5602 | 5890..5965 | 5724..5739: 0.076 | 29.5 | 26.3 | 26.7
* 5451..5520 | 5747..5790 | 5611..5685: -0.055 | 27.5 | 27.4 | 25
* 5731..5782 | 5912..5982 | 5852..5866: 0.086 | 24.7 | 23.4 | 25.9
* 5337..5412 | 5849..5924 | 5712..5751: 0.072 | 29.3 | 25.4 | 26.3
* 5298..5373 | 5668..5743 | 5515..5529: 0.040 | 31.3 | 27.7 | 26.1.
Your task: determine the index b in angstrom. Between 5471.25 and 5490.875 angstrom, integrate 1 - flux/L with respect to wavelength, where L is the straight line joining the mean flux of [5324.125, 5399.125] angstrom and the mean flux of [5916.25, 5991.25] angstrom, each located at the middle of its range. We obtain 1.5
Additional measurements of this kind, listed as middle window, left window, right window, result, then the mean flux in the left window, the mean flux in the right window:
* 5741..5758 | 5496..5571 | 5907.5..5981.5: 1.94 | 28.3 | 26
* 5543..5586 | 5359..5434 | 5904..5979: -4.51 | 28.4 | 26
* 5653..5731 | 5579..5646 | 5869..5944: 4.48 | 28.7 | 26.6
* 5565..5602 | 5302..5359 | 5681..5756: -4.40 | 31.7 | 25.7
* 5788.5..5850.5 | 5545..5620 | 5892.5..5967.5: 4.67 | 29.7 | 26.6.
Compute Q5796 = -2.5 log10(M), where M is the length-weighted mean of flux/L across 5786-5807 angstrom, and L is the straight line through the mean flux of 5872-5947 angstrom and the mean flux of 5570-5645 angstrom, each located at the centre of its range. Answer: 0.05 mag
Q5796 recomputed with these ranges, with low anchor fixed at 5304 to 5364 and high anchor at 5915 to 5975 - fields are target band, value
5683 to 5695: 0.06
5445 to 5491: 0.14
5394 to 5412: 0.10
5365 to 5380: 0.07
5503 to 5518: 0.03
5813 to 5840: 0.04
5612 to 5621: 0.04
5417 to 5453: 0.09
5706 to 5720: 0.08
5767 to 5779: 0.13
